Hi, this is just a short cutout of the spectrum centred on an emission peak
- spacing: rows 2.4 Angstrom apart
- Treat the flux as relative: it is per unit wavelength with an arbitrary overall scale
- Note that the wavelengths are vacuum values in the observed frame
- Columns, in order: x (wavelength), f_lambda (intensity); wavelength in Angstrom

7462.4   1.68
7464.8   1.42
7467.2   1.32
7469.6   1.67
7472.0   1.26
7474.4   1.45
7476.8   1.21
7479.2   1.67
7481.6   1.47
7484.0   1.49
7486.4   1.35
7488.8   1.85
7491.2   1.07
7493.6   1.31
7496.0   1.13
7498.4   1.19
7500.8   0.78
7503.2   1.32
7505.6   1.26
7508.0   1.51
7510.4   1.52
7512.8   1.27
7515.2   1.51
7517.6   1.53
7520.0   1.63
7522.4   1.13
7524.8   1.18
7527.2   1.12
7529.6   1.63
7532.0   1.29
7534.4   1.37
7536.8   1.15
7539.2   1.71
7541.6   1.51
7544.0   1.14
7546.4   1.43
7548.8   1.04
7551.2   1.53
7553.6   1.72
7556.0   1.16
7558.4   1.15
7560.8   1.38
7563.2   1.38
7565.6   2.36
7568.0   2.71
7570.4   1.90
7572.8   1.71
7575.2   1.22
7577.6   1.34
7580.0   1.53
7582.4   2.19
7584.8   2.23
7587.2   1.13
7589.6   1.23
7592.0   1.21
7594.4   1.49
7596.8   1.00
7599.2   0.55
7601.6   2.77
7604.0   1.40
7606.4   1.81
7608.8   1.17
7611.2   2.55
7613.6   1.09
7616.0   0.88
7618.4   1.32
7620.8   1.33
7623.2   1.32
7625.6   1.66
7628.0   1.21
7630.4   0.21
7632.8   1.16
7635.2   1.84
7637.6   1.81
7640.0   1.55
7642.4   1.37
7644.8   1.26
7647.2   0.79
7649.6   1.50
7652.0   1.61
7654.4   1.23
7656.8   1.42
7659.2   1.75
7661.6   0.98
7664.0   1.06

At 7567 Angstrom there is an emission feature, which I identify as [S II]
